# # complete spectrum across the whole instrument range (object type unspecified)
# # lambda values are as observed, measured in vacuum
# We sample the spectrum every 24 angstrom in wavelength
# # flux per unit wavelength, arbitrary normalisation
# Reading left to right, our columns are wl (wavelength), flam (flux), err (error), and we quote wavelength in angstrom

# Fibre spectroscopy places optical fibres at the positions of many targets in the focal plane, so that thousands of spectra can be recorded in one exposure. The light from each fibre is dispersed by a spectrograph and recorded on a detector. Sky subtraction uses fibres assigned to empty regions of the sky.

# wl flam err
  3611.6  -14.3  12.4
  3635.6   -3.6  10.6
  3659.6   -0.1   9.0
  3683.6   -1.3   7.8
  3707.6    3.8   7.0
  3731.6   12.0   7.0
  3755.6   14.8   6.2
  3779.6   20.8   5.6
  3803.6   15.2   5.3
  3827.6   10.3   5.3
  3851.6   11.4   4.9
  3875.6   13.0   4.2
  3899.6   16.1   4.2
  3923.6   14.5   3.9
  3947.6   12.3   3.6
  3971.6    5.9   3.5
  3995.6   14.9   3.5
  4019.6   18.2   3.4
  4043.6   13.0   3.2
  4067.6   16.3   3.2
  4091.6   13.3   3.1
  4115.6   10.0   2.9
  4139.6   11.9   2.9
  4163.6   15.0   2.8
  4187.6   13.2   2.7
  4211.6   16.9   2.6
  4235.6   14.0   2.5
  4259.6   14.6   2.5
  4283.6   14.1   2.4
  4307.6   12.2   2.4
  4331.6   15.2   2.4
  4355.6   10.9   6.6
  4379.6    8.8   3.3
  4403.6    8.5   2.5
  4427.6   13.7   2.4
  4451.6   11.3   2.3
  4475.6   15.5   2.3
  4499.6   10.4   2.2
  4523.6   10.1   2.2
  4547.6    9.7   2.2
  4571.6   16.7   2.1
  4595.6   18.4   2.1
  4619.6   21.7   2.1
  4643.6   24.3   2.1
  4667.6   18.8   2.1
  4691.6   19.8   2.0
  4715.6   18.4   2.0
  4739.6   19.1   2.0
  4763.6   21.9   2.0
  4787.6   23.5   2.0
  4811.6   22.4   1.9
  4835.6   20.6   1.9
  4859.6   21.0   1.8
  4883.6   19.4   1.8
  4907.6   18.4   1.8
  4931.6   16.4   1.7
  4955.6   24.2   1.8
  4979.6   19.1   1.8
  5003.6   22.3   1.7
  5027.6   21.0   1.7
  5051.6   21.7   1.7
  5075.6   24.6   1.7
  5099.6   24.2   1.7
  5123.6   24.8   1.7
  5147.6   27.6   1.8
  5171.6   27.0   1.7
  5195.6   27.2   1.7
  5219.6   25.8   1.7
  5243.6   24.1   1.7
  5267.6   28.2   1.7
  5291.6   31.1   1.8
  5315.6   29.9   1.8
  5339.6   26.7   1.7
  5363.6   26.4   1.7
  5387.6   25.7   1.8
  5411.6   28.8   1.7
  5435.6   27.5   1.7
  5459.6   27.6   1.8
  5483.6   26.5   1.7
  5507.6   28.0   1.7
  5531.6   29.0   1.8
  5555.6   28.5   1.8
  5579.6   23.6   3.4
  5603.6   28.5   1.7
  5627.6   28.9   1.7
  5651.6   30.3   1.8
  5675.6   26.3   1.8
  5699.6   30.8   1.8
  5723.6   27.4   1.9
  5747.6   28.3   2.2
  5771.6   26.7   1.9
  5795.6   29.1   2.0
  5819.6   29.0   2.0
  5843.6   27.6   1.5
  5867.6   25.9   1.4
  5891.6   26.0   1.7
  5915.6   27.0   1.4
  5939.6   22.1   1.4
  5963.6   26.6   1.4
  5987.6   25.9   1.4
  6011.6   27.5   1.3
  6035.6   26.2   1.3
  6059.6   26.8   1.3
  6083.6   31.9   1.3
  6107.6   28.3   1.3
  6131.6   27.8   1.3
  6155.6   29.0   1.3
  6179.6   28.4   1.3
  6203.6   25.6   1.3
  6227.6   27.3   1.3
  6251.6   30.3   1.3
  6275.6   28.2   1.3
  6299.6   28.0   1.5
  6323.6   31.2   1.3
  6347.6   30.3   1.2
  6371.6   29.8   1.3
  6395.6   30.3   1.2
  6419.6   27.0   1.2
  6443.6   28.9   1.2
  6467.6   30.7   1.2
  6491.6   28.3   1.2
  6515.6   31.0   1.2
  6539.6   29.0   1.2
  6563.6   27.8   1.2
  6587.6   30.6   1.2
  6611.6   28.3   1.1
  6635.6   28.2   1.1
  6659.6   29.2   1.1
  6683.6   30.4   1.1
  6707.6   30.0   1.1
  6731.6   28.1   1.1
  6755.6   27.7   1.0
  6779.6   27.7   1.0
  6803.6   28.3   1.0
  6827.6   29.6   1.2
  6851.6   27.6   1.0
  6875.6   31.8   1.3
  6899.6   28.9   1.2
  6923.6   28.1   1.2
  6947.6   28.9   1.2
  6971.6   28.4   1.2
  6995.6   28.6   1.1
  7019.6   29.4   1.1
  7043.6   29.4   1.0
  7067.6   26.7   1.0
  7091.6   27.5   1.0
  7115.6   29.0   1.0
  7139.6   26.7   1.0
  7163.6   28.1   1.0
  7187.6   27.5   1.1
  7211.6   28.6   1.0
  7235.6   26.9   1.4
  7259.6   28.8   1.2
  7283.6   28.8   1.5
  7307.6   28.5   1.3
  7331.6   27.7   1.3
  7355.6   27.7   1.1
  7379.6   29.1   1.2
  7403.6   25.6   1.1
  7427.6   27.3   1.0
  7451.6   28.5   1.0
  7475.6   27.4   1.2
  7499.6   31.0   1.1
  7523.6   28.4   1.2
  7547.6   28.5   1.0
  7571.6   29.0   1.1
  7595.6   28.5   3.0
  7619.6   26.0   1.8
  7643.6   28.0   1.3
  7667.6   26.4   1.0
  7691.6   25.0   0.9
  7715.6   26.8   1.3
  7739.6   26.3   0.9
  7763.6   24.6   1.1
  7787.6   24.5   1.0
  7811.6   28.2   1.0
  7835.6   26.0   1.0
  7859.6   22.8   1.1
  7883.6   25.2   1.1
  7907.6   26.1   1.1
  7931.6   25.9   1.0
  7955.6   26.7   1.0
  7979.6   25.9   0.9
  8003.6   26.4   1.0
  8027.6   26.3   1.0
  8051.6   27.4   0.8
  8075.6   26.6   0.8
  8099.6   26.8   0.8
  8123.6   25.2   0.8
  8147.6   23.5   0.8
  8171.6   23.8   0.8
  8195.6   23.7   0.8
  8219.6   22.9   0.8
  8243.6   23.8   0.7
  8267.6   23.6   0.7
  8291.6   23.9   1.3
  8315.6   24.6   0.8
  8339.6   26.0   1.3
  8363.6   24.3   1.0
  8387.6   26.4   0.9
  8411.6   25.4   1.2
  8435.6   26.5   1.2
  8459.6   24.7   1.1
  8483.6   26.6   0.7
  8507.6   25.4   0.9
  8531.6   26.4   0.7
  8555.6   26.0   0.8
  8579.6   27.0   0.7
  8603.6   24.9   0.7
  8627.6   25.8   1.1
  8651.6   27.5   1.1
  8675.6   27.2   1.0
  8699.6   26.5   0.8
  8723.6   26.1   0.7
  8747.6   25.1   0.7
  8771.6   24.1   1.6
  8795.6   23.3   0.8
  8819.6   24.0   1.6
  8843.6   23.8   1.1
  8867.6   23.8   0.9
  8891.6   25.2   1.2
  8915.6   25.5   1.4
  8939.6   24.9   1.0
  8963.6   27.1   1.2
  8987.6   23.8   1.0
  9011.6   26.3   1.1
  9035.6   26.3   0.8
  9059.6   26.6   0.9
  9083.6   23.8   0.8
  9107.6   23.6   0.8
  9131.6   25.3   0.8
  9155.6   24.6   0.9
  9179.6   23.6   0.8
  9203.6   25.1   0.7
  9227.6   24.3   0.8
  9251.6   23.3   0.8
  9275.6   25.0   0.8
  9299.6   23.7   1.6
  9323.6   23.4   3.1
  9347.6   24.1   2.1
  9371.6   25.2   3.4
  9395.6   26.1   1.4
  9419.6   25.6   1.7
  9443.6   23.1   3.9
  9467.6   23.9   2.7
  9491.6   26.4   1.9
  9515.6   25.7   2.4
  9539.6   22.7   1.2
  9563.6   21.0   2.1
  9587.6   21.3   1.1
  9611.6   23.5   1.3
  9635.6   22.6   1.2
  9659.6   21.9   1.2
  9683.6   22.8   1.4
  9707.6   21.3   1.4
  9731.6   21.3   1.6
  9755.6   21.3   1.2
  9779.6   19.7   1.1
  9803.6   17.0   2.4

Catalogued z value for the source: 0.147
